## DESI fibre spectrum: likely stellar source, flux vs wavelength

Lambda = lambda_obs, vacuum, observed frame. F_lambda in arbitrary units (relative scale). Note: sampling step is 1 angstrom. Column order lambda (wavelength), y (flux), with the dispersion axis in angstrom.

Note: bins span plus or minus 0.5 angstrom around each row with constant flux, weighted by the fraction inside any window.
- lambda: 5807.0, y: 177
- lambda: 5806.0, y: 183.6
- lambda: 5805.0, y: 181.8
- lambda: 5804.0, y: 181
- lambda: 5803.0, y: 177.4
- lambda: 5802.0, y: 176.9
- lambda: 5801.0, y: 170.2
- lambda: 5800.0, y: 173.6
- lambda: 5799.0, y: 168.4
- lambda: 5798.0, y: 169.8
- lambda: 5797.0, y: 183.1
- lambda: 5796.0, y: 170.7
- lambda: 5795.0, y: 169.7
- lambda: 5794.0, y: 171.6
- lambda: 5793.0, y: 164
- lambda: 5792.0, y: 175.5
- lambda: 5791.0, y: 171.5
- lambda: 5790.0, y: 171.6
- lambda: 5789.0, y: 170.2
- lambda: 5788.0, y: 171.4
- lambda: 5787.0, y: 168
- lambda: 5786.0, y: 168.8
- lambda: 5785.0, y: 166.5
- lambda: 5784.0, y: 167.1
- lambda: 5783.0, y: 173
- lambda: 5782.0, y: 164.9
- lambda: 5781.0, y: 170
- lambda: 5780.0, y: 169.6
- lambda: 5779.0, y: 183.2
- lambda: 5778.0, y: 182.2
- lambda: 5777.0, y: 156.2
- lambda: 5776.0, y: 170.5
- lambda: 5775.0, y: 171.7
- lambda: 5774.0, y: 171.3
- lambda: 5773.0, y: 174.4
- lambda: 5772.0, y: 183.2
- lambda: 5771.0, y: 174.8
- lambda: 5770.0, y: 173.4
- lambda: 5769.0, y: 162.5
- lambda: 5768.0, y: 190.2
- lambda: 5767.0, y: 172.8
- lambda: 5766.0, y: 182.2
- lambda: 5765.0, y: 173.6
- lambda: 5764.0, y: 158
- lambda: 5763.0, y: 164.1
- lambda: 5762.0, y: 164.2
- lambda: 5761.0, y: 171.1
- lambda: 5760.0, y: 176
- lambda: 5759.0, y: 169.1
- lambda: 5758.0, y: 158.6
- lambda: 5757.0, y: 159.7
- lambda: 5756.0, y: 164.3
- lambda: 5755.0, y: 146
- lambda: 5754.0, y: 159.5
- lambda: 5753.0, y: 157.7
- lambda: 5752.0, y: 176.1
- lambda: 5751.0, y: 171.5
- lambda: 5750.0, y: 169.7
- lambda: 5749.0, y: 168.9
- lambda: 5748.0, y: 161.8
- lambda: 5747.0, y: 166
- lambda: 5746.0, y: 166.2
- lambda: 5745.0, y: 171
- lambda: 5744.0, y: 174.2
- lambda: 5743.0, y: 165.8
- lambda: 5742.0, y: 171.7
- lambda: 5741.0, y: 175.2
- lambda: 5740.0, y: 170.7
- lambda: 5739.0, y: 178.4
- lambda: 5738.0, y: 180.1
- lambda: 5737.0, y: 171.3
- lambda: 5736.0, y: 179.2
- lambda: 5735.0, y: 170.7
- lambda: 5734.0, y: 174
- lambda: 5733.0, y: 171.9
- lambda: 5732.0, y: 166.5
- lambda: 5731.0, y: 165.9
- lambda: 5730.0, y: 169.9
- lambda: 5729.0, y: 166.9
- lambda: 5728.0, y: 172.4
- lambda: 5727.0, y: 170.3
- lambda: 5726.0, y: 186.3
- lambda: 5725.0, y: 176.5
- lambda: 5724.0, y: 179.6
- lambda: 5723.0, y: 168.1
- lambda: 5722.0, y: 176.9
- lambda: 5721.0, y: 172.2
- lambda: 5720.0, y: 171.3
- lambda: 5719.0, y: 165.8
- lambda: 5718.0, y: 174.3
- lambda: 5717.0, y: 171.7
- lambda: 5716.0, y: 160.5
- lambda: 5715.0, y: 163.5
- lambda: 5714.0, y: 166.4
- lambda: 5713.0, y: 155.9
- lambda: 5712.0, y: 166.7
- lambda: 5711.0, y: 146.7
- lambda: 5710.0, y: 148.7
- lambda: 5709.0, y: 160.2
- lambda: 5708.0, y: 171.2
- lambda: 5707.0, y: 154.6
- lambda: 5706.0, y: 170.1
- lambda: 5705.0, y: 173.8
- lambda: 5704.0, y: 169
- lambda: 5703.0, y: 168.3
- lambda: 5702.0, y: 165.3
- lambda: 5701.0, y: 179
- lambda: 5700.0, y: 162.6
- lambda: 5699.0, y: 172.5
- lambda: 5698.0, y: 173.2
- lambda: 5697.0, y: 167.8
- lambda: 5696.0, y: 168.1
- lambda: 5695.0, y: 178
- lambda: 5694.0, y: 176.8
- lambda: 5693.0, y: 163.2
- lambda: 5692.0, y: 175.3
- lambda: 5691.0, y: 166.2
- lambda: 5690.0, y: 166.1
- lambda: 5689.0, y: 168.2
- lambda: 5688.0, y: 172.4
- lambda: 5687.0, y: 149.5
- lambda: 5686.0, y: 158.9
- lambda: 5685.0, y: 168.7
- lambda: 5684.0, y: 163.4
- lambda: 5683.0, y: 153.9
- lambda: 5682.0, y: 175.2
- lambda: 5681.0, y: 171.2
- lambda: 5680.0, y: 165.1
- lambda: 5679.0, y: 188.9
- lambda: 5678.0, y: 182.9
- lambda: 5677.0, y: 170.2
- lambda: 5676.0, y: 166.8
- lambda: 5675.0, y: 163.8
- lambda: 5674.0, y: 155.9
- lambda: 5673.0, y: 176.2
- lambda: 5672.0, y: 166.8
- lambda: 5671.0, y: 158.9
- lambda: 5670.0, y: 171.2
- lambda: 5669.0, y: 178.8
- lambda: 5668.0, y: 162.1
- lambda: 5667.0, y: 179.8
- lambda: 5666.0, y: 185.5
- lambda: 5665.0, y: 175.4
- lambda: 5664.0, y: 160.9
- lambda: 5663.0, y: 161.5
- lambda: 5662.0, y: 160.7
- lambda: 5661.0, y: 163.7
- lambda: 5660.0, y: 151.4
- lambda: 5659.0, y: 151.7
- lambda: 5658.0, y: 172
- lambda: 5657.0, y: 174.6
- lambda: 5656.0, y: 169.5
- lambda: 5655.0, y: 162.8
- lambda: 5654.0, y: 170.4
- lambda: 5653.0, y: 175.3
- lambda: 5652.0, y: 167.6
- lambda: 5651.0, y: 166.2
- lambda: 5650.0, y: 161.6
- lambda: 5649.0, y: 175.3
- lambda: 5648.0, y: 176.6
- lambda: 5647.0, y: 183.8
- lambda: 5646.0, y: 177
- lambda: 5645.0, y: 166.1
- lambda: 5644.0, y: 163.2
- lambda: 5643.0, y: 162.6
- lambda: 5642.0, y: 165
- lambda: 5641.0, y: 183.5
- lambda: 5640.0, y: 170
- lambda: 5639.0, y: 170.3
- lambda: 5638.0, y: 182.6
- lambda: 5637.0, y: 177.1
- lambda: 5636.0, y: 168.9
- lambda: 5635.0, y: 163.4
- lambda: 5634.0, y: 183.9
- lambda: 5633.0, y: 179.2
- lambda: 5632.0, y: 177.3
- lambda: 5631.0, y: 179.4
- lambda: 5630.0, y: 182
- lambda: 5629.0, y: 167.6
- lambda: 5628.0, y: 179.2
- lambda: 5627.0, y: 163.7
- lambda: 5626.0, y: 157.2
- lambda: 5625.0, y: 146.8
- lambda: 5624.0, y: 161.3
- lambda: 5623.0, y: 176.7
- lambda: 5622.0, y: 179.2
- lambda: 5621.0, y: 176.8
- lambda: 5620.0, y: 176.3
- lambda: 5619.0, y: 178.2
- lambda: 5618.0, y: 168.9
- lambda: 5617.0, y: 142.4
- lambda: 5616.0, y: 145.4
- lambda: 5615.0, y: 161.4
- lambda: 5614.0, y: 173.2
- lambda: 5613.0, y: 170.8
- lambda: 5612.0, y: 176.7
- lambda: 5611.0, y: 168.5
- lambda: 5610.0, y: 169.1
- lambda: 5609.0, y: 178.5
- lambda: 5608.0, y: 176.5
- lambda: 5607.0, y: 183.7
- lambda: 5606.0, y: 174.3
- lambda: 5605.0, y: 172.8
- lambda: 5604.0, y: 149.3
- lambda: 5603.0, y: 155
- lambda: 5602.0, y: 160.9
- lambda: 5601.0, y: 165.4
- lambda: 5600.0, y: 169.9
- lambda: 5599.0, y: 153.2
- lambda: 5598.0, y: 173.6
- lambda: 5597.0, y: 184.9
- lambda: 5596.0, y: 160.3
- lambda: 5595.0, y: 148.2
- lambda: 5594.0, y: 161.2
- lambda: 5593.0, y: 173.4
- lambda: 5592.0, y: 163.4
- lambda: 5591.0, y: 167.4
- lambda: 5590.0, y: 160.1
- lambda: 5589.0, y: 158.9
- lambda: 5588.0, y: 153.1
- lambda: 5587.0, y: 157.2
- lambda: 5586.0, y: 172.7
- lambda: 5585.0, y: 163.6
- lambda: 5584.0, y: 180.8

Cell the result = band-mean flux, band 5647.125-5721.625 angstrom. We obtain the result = 168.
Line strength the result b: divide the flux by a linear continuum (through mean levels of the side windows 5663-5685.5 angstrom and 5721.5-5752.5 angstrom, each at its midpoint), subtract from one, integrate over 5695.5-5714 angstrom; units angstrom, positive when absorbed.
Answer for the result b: 0.6 angstrom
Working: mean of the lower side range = 170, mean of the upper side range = 172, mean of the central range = 165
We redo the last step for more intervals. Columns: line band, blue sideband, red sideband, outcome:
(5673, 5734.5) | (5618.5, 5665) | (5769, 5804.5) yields 0.9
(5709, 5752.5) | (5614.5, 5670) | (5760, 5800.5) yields 0.3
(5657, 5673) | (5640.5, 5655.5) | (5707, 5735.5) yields 0.3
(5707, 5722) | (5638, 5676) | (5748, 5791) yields 0.4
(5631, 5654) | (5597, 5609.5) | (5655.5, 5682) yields -0.5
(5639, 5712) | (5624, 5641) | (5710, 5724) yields 0.4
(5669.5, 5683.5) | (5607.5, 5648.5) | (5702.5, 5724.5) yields -0.1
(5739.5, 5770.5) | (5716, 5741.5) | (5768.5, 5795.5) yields 0.7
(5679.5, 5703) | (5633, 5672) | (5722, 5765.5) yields 0.2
